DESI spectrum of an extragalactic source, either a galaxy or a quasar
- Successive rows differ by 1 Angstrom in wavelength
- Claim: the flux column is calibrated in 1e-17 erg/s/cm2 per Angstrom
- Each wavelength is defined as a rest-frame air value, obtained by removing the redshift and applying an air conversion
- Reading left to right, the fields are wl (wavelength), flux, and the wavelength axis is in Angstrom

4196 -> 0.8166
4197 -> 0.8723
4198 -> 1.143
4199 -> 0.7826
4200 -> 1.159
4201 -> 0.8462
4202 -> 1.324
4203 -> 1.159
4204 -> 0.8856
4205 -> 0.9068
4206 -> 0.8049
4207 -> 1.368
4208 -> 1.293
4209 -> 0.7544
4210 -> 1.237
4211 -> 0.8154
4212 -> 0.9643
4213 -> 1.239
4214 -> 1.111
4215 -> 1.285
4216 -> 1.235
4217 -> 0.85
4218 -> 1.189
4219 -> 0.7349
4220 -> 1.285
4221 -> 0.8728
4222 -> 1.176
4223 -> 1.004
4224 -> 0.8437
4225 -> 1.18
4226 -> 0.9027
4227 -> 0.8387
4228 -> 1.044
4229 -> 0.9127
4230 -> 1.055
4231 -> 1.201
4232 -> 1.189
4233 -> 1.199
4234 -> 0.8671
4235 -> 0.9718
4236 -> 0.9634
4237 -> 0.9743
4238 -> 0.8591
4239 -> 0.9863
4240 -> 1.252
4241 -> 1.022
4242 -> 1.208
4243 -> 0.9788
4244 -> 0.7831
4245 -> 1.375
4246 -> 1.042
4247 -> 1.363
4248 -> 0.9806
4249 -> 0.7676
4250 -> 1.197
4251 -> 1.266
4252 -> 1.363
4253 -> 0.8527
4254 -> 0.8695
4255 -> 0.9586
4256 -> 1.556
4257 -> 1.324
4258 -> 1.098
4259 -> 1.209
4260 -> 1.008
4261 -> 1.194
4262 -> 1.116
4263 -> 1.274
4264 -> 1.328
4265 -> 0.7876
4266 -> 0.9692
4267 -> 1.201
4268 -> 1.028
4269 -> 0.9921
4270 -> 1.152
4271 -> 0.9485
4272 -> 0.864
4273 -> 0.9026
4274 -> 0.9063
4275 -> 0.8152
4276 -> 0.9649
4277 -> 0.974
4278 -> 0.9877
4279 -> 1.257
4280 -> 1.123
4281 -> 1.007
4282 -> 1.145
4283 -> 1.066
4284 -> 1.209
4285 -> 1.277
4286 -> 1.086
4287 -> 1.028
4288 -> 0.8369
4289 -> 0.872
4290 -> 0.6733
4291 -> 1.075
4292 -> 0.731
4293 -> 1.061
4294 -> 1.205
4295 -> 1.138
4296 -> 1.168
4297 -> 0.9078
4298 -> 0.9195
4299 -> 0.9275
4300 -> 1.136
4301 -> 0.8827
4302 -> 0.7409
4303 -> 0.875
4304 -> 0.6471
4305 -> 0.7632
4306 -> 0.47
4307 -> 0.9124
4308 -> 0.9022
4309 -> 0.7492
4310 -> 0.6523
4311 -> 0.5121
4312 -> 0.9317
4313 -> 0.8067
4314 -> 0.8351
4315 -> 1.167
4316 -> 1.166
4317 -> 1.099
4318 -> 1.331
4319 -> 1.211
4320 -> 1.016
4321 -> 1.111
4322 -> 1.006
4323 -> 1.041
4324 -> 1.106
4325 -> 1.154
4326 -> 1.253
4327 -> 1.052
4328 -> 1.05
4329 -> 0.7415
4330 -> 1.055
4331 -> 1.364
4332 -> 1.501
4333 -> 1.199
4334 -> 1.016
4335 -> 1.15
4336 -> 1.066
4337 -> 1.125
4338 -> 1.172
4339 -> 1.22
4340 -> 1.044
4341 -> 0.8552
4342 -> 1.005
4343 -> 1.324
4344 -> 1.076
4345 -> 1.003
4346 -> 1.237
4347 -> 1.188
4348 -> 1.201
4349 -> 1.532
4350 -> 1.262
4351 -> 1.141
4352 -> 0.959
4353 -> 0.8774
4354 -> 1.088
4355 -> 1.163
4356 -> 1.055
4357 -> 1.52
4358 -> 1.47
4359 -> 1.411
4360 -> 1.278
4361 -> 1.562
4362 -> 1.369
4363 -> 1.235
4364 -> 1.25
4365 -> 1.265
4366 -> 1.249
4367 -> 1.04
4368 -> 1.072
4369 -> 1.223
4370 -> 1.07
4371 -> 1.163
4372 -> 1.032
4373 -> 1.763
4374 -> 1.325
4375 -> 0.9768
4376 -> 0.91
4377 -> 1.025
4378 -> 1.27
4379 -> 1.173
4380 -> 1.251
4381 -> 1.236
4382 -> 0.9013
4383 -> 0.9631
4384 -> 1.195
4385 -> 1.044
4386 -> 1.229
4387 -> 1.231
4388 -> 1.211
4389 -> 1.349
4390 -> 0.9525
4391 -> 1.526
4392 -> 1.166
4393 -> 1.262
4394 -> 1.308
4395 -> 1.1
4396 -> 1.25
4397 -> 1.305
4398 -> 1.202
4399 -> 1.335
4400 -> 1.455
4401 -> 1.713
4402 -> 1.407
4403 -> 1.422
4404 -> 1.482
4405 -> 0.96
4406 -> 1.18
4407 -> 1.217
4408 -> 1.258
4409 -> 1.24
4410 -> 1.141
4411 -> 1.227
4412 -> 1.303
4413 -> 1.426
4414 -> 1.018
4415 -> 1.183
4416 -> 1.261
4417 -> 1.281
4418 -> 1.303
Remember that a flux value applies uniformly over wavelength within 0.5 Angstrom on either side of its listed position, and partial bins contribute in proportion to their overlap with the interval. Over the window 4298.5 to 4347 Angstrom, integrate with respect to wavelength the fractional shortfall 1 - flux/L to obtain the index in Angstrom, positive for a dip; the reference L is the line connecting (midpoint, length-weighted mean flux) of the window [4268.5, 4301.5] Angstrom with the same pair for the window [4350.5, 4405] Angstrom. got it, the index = 3.72 Angstrom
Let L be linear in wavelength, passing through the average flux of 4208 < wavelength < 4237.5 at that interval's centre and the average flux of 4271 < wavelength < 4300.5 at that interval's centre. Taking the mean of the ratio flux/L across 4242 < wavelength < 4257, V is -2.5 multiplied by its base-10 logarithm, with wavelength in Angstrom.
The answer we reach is -0.09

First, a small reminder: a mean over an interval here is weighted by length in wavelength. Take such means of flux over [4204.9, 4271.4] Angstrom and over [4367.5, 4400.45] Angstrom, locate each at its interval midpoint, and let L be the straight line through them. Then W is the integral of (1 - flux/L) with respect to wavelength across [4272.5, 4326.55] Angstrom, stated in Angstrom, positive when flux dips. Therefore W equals 7.0 Angstrom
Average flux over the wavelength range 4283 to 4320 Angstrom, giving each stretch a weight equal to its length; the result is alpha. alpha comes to 0.945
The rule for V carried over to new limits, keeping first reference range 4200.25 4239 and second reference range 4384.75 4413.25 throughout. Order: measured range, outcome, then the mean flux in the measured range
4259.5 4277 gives 0.076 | 1.03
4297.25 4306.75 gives 0.358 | 0.823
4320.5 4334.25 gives 0.056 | 1.12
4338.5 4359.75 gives 0.030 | 1.17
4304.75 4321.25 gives 0.253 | 0.919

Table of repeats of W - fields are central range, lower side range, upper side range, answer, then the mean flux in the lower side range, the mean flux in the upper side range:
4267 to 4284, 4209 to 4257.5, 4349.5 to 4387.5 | 1.3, 1.06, 1.19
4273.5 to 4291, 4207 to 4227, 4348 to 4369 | 1.9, 1.05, 1.24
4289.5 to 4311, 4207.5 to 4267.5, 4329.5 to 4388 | 4.9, 1.07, 1.18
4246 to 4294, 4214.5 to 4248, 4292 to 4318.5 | -3.8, 1.05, 0.916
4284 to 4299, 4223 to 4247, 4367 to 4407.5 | 1.4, 1.03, 1.22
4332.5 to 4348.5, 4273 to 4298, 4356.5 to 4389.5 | 0.4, 1.02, 1.22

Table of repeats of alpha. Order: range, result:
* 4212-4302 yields 1.05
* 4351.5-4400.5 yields 1.21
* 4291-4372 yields 1.08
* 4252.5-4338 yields 1.02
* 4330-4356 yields 1.15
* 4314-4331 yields 1.1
